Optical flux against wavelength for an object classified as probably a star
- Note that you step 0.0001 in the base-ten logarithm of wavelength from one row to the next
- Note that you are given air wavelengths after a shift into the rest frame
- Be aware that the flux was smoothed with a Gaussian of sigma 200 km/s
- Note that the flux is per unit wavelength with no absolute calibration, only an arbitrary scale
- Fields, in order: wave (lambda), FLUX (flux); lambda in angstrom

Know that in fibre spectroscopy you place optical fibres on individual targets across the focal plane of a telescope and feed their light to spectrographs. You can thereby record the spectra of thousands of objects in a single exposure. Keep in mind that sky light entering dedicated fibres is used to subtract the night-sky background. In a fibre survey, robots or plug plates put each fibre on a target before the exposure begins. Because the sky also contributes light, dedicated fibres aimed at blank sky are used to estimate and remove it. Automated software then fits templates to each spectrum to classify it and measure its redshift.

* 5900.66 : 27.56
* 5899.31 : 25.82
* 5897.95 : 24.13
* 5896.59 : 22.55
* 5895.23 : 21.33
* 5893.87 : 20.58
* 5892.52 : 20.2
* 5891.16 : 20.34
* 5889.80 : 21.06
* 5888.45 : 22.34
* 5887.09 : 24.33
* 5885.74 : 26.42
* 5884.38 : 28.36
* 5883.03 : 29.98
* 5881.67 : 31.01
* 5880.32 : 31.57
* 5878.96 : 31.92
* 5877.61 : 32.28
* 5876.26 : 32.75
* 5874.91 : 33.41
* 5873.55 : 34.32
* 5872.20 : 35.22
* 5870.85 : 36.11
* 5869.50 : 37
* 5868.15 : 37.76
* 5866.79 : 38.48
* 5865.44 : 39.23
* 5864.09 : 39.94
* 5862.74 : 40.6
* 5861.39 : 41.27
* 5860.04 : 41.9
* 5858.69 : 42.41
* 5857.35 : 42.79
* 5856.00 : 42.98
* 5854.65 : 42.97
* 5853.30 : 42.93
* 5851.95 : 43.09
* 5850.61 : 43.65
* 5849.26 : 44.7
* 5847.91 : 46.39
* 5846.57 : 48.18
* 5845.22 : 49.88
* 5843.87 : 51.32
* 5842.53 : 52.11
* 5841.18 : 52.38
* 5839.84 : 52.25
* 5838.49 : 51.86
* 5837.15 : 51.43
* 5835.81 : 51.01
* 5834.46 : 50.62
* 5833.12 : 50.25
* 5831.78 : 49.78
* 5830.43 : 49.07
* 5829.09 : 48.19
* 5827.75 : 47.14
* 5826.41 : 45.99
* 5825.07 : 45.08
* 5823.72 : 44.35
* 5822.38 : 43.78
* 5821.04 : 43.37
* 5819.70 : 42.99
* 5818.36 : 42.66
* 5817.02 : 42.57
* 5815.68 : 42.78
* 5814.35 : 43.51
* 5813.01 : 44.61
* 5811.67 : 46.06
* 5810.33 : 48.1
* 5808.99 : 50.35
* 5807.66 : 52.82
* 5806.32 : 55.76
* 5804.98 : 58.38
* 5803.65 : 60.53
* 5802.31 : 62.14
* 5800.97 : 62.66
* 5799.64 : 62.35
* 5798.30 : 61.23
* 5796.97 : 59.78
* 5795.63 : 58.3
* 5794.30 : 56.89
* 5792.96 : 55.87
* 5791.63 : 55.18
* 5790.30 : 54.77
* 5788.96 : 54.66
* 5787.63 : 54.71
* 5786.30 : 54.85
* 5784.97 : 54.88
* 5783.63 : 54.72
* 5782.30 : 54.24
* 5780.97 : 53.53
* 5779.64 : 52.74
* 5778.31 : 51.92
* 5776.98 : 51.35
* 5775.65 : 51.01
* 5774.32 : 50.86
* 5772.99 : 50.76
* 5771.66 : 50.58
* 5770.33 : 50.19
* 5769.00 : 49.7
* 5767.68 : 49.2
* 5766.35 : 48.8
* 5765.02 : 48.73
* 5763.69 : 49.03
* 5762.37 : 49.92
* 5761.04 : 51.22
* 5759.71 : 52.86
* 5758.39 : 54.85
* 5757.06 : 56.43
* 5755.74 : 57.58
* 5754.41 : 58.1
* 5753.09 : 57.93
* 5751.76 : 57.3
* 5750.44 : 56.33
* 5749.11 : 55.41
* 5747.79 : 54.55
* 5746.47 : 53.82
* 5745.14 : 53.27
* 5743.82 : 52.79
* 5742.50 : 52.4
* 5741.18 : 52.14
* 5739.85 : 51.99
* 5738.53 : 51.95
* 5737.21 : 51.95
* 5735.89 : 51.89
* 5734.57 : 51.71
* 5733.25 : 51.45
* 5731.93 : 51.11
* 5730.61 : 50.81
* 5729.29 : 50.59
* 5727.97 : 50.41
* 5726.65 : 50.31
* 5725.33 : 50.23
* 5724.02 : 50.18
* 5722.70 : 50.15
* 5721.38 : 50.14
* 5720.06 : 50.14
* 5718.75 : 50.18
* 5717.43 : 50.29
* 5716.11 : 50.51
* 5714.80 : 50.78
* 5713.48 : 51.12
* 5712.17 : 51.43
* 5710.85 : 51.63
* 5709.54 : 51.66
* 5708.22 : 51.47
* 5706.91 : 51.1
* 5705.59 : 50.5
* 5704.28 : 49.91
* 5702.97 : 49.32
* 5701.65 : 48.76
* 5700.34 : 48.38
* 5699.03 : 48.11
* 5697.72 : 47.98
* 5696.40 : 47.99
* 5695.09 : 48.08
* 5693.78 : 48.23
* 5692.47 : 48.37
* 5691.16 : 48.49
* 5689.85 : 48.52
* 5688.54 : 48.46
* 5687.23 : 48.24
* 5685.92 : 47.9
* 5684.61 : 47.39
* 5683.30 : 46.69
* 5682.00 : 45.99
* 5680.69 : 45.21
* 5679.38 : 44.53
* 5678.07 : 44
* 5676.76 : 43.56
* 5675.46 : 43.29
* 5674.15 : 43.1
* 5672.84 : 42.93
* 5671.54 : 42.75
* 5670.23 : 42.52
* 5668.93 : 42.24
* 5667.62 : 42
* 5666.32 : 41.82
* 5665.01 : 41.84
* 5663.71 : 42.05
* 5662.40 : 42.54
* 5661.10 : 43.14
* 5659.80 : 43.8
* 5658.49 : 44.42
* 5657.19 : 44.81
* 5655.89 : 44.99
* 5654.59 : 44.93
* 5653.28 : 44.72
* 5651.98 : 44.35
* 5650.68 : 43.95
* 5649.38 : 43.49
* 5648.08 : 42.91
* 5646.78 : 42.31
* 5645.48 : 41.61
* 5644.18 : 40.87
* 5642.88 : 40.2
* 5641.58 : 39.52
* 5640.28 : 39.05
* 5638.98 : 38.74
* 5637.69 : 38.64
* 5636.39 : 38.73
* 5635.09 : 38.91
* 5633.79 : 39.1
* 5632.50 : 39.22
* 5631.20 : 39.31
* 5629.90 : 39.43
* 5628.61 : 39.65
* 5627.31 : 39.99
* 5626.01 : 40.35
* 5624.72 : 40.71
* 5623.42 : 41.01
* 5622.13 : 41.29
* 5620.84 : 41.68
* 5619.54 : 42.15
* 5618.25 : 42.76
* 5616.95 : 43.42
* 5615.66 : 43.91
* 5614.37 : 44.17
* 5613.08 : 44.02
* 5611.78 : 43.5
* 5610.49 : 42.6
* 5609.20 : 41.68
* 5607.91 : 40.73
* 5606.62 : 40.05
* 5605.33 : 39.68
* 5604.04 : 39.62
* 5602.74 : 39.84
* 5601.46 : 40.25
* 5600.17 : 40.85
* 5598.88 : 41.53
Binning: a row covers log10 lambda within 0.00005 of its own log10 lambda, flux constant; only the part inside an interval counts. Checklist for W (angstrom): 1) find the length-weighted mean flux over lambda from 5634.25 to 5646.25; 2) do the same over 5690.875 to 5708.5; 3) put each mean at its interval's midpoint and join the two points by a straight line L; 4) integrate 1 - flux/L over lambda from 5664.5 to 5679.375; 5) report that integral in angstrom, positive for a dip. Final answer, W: 0.6 angstrom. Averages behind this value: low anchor 39.6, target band 42.8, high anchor 49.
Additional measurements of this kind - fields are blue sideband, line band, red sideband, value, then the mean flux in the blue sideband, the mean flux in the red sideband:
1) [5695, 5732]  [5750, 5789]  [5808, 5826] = -4.68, 50.1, 44.8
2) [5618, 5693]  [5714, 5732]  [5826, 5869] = -2.64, 42.8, 46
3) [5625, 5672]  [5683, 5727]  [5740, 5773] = -1.81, 41.6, 53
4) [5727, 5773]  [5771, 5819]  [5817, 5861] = -3.58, 52.5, 46.7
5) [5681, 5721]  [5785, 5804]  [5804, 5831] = -4.21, 49.2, 47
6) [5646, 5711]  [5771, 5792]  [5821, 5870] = -3.42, 45.9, 45.6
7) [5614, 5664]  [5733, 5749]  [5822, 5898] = -4.80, 41.7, 39.1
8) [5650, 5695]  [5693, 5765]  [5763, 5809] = -2.91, 44.8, 54.5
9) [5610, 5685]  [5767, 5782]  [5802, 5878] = -2.33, 42.3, 45.3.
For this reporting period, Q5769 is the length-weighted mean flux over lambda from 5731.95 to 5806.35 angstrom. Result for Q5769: 54.2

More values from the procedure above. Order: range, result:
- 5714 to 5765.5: 52.4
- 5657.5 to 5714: 46.5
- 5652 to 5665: 43.8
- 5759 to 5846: 51.4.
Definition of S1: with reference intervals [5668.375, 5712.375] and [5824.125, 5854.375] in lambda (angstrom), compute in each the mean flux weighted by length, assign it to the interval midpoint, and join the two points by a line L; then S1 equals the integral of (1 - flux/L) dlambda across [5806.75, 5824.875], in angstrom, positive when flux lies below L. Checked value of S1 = 1.1 angstrom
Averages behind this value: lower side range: 47.3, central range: 45.4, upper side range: 48.4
